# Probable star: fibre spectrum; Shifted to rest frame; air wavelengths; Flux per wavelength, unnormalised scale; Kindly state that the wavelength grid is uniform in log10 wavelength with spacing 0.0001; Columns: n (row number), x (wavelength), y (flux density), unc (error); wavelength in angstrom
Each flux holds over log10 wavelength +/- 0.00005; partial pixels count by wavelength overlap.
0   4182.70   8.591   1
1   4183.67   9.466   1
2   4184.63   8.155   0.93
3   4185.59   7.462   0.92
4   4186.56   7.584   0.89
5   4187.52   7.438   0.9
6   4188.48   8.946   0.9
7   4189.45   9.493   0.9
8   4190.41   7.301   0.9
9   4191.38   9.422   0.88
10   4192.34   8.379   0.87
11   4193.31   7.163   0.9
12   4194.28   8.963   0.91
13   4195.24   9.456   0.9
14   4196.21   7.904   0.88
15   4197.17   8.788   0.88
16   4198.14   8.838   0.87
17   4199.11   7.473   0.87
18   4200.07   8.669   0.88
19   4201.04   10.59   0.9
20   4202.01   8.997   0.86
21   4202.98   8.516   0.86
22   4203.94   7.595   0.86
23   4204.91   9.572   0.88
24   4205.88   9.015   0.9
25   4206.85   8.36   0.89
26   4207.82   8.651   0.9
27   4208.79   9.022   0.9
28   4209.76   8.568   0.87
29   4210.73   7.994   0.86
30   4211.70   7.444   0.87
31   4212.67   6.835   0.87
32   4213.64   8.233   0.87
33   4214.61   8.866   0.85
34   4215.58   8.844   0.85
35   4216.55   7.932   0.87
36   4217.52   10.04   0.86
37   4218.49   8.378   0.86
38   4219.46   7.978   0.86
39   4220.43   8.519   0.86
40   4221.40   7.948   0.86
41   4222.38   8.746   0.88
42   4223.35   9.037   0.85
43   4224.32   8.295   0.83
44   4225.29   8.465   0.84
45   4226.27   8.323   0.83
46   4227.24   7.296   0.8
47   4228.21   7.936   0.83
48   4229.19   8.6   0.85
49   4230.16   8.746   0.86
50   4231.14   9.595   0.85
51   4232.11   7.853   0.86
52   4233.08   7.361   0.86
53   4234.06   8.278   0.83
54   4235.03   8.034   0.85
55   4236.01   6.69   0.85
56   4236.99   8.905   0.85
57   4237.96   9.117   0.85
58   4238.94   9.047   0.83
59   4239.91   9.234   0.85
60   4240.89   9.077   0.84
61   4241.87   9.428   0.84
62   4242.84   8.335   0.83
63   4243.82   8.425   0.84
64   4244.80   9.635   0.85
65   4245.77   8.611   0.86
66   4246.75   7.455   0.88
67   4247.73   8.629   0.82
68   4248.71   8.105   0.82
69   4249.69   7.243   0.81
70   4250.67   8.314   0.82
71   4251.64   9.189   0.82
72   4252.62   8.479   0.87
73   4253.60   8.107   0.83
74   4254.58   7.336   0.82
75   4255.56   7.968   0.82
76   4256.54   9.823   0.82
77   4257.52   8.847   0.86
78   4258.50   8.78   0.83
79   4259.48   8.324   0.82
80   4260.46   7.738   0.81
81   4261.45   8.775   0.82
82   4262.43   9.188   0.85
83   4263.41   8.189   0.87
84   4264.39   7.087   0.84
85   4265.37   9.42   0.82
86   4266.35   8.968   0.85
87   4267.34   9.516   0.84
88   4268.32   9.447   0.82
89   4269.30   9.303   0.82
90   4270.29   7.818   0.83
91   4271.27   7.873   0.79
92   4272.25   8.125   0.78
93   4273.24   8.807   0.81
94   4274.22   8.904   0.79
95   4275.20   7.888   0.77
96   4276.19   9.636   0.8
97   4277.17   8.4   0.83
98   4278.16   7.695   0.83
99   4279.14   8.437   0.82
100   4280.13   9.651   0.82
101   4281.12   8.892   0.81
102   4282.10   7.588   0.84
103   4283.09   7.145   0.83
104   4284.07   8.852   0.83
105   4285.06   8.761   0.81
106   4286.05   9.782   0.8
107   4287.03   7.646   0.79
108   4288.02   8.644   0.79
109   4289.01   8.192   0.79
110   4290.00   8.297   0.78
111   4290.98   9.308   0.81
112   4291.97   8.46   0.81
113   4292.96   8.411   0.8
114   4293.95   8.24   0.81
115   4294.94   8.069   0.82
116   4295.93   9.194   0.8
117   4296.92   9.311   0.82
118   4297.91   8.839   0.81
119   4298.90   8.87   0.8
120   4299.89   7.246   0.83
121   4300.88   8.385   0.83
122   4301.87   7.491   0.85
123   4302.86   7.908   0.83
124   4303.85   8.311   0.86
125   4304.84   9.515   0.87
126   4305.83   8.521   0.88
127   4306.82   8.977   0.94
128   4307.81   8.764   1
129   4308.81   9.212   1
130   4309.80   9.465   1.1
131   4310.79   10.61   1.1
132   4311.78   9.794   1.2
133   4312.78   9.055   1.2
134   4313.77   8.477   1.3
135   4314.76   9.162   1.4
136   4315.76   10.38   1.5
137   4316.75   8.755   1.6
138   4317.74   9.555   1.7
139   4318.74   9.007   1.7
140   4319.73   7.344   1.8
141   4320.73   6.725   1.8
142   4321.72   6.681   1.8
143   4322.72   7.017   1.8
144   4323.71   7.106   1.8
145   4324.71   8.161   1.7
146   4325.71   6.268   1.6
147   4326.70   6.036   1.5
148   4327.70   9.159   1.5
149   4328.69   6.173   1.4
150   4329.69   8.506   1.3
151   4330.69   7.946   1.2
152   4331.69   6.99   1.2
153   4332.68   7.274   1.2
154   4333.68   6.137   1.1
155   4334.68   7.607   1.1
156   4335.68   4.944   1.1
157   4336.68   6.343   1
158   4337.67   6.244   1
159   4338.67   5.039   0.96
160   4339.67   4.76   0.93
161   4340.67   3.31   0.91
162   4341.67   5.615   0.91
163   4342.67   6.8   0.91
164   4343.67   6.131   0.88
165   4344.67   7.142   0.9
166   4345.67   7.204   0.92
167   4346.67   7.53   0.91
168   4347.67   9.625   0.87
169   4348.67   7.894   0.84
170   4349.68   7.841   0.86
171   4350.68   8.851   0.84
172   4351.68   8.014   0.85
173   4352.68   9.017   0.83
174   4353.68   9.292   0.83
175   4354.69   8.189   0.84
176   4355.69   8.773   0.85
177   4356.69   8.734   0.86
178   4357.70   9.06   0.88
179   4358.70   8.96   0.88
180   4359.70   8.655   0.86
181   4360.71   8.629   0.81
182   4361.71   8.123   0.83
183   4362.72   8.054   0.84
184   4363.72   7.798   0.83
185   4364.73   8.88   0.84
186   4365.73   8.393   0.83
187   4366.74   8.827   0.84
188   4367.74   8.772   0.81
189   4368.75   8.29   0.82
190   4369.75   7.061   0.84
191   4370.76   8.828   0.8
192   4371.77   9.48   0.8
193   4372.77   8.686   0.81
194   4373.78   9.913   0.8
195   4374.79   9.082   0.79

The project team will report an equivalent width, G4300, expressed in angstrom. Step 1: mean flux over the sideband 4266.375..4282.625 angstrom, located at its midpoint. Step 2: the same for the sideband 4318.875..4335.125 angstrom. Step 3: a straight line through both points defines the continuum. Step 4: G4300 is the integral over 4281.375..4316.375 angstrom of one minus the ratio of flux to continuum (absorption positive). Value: -3.3 angstrom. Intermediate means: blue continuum 8.63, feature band 8.71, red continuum 7.23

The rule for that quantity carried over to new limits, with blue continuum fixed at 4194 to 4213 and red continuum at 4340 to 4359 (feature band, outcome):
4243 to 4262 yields -0.3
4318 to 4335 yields 1.2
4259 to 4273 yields -0.6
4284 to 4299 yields -1.1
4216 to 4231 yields 0.0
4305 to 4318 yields -2.2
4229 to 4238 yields 0.1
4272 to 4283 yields -0.5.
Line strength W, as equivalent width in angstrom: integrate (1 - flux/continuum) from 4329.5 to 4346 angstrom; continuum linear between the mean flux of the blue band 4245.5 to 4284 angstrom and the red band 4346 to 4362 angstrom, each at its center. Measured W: 4.3 angstrom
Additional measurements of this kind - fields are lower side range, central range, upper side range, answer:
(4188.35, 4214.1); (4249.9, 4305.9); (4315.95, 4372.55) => -3.22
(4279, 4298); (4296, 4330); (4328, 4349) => -3.33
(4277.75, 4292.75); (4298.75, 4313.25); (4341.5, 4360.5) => -0.75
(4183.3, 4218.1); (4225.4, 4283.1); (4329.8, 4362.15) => -2.75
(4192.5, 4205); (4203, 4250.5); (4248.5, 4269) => 0.86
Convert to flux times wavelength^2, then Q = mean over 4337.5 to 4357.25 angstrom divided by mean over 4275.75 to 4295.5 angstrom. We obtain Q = 0.89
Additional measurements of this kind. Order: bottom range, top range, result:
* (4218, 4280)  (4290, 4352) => 0.95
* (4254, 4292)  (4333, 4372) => 0.93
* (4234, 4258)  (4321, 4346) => 0.81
